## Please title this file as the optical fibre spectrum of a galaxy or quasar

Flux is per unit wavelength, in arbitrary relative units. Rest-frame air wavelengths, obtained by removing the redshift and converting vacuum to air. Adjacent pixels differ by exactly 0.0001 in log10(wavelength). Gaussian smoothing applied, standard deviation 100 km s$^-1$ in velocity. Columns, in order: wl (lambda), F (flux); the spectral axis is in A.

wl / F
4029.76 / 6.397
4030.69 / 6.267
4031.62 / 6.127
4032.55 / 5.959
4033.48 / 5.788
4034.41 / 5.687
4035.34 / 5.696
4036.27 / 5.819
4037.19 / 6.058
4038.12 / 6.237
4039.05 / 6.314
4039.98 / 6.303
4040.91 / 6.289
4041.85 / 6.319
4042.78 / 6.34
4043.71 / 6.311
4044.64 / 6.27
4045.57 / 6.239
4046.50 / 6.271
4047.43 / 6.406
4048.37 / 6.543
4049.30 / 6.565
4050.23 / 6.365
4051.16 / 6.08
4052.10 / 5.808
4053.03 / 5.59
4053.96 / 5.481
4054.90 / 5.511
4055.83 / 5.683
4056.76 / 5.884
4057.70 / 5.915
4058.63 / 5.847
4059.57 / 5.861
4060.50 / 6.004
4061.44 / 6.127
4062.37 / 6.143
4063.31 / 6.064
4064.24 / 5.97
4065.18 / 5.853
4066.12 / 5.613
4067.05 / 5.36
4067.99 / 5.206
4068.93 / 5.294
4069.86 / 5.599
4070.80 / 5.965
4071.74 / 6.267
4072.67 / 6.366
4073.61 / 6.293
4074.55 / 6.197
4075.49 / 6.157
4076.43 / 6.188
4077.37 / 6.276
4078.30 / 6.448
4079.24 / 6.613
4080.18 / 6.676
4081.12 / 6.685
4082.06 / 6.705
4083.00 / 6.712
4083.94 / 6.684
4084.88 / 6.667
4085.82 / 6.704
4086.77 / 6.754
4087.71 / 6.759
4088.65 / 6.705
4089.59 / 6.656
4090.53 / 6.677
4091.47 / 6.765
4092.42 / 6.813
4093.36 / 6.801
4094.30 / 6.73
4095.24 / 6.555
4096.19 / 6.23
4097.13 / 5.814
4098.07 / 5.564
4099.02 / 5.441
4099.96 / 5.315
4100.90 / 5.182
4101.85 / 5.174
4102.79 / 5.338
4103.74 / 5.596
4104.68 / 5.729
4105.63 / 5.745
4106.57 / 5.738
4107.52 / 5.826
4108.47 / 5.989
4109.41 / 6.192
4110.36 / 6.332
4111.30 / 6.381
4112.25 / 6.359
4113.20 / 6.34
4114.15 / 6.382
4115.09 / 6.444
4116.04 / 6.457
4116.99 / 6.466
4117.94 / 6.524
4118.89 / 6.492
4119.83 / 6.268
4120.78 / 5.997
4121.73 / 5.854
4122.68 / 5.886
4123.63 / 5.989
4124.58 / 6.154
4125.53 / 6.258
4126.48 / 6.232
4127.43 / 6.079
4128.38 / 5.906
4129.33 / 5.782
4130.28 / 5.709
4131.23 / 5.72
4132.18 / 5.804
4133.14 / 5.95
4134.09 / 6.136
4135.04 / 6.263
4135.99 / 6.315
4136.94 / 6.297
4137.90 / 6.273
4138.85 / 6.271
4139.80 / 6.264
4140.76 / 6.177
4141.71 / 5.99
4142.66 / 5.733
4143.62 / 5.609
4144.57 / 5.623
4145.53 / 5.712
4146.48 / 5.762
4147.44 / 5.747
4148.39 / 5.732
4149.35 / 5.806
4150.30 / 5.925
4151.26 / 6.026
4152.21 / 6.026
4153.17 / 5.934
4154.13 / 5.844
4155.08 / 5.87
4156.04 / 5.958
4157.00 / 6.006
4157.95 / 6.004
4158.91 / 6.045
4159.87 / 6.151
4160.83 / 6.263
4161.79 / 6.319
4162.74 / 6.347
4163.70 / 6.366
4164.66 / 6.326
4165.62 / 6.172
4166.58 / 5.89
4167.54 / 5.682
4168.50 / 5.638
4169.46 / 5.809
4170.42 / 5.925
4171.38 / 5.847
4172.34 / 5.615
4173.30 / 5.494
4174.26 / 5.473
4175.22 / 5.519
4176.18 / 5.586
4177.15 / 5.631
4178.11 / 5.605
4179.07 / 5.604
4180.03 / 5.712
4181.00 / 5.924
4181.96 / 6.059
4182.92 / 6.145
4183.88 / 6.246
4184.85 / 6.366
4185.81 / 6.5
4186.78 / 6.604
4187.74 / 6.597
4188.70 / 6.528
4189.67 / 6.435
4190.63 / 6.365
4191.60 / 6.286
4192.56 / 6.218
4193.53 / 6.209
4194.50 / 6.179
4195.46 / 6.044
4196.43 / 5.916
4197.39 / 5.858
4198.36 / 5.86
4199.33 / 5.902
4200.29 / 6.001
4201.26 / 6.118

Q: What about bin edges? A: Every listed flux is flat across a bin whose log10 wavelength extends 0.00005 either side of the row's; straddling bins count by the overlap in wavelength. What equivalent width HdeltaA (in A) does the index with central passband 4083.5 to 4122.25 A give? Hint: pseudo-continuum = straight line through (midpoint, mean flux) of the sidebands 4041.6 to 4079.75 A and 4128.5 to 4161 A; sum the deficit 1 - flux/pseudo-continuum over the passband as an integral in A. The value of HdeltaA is -1.4 A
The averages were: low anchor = 6.03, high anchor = 5.96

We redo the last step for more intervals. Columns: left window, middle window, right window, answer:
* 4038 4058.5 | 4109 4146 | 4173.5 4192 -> -0.24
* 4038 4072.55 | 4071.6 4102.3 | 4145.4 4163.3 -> -1.84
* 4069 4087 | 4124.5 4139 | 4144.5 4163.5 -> 0.06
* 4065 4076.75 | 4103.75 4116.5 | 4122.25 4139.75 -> -0.28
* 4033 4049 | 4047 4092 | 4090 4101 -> 0.02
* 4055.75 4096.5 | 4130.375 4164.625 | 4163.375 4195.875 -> 0.48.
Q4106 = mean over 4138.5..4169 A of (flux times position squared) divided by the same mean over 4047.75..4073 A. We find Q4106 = 1.06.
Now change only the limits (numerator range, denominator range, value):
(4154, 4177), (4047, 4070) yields 1.06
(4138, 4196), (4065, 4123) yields 1.01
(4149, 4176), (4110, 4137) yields 0.98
